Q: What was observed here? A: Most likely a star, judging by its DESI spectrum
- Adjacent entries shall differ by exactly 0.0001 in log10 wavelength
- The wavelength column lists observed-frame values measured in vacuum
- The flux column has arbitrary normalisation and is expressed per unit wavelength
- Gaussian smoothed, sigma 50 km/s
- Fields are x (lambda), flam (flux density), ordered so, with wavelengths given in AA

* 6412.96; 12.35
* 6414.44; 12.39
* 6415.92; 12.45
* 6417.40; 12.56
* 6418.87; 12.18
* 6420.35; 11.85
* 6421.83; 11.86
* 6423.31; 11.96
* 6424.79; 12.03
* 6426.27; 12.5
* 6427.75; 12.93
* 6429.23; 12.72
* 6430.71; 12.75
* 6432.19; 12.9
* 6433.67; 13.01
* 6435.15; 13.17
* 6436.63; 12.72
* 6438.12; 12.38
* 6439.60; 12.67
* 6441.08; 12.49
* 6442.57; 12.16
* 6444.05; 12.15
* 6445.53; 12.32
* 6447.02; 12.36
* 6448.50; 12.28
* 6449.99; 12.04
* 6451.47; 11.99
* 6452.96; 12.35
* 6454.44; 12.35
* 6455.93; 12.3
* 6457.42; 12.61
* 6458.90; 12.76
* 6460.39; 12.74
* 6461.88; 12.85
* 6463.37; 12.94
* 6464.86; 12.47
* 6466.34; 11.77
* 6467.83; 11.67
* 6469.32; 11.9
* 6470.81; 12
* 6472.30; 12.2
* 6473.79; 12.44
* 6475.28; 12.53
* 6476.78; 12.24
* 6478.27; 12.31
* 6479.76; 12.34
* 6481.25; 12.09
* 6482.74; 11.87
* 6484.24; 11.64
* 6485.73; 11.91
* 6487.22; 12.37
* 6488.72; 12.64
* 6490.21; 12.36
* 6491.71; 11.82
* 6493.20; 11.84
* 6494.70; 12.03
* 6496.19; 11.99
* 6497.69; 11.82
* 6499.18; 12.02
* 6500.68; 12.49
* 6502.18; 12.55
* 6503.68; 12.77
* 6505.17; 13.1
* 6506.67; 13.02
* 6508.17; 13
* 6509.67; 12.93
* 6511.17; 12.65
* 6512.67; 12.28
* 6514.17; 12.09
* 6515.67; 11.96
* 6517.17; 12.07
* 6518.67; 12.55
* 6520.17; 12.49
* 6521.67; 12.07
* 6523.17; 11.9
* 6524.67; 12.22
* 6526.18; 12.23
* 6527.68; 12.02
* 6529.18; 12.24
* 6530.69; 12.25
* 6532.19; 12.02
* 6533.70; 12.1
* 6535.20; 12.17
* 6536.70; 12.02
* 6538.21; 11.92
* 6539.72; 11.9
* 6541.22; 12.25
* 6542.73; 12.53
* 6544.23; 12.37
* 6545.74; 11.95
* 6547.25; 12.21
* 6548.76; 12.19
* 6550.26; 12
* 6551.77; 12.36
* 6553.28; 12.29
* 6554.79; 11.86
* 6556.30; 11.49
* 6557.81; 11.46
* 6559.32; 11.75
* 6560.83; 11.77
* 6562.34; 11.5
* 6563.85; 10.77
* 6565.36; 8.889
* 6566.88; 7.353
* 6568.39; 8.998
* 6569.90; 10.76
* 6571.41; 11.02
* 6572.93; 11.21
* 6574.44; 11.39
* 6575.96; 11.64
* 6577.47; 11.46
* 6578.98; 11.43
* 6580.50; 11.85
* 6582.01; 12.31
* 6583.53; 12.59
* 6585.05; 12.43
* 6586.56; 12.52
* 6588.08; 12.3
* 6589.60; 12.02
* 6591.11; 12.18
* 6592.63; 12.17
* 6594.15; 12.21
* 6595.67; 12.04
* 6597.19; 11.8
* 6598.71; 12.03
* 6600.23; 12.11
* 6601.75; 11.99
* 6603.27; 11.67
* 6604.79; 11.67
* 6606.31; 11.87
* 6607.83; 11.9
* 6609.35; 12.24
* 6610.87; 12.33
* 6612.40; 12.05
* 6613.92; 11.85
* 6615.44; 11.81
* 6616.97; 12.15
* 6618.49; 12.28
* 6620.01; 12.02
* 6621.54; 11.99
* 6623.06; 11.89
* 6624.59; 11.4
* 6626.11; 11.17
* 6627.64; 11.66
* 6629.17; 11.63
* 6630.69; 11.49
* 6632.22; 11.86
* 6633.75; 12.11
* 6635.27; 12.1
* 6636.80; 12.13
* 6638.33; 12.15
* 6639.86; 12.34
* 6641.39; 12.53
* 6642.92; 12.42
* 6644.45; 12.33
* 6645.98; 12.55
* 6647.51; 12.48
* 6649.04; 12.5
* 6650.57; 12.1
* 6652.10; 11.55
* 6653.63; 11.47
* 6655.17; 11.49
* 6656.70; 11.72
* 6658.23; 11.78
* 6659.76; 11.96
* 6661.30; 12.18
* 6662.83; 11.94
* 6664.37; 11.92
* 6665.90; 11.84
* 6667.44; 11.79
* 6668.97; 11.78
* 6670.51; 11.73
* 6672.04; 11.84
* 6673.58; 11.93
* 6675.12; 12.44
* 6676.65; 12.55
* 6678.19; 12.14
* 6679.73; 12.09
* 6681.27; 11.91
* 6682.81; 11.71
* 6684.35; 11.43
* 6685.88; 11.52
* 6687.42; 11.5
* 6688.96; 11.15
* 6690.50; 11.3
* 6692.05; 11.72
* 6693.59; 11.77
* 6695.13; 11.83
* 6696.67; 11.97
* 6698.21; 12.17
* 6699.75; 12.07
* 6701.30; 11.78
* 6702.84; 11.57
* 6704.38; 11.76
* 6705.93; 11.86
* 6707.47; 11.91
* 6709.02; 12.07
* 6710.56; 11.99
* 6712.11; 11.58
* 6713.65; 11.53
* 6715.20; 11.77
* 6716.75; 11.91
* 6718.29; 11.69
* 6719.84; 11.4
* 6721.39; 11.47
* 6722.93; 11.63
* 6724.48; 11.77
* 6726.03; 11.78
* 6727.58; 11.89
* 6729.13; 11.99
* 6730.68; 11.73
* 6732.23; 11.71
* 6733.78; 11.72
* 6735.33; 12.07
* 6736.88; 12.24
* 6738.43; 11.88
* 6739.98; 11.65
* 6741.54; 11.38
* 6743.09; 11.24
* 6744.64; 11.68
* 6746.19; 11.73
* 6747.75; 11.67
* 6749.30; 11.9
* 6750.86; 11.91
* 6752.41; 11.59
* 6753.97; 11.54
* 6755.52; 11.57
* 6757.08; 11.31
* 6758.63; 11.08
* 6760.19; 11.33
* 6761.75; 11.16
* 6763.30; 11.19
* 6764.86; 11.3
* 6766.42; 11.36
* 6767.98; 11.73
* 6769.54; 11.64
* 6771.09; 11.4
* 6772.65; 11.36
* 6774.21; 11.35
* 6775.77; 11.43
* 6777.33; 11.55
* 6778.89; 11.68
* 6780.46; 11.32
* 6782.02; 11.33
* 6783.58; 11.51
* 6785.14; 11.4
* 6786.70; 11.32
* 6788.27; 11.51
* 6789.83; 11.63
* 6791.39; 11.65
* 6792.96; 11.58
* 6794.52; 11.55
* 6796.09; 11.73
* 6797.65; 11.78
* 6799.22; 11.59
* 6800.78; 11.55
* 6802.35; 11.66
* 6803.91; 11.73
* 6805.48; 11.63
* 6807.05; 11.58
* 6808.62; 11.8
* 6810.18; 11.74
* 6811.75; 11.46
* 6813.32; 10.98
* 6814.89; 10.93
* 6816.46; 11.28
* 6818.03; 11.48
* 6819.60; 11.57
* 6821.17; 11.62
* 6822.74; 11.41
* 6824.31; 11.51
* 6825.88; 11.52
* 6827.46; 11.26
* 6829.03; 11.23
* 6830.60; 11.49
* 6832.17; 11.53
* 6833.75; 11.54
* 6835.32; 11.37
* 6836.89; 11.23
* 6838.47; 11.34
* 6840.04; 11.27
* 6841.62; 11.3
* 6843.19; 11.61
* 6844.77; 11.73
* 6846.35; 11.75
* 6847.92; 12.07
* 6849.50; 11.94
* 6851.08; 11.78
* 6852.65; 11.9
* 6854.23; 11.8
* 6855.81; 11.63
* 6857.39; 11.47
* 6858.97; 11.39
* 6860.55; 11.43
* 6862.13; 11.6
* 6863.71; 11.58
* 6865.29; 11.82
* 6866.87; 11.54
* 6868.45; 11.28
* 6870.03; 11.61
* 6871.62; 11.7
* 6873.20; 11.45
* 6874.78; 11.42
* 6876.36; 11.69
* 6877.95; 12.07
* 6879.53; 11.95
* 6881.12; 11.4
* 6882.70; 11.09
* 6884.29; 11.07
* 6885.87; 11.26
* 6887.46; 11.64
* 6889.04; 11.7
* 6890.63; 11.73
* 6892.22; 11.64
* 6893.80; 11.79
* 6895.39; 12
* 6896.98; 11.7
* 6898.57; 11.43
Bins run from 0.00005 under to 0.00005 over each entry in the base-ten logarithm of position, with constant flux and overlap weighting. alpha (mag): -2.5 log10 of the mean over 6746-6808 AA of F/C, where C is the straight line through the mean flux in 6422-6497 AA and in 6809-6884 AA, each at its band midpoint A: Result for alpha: 0.01 mag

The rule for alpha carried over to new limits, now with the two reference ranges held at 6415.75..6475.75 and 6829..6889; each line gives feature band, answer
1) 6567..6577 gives 0.14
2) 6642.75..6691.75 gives 0.00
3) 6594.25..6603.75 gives 0.01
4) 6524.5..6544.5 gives 0.01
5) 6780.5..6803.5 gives 0.01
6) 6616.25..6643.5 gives 0.01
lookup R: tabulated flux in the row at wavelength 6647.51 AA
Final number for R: 12.48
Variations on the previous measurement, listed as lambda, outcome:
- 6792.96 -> 11.58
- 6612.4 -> 12.05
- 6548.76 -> 12.19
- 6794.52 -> 11.55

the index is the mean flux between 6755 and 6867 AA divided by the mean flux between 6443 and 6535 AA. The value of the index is 0.94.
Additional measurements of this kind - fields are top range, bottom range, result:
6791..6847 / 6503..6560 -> 0.94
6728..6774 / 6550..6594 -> 1.01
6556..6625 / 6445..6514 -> 0.94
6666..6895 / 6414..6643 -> 0.96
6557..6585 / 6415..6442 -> 0.88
